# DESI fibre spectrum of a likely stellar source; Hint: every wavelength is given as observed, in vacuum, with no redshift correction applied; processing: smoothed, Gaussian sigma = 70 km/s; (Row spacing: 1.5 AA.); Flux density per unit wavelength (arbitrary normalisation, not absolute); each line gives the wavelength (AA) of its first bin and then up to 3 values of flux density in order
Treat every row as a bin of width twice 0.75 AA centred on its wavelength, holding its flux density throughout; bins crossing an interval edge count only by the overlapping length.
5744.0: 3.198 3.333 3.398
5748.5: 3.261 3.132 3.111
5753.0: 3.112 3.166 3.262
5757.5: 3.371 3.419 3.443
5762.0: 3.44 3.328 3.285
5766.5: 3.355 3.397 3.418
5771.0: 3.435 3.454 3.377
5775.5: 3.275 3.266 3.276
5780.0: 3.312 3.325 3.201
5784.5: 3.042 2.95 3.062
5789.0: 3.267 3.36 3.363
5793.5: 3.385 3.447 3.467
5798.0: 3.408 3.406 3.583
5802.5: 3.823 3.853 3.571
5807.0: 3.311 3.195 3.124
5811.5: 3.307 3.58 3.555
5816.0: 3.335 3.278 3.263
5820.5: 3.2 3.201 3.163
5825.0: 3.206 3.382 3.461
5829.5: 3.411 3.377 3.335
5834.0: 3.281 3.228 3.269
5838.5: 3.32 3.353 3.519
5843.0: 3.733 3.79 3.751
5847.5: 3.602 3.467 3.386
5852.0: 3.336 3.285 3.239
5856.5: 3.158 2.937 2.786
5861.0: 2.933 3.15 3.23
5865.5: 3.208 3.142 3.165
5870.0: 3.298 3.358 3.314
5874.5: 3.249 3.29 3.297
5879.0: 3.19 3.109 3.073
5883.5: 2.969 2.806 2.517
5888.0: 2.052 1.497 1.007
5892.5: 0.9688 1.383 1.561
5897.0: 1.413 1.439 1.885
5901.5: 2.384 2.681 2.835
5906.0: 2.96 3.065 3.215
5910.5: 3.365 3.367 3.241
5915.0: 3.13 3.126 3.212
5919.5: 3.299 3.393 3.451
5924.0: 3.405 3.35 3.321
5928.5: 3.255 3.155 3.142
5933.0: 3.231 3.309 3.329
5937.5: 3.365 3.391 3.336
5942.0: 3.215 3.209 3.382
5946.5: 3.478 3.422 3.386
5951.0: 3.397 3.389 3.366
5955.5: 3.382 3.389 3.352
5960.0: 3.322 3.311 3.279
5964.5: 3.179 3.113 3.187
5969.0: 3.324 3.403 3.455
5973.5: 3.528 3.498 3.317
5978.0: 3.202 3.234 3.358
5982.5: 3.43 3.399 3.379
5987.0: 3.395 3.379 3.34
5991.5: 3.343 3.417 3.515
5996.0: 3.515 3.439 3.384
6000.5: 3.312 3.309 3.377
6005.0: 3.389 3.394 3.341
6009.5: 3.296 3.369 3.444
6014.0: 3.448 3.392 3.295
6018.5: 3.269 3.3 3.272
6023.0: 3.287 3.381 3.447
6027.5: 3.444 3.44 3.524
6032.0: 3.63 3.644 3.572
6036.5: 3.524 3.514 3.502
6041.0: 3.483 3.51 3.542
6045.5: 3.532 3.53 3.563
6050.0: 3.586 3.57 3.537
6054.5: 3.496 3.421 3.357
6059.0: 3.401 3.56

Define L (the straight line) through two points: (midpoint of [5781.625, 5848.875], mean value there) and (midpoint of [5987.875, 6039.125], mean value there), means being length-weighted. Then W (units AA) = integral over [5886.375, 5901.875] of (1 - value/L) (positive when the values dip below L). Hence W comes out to 8.2 AA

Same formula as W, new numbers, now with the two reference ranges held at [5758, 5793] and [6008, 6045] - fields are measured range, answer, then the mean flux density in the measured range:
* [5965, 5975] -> 0.2 AA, 3.34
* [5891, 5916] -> 7.3 AA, 2.4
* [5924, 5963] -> 0.8 AA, 3.33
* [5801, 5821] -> -0.6 AA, 3.42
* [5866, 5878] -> 0.3 AA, 3.26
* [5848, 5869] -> 1.1 AA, 3.18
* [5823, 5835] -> 0.0 AA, 3.33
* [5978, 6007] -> 0.3 AA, 3.38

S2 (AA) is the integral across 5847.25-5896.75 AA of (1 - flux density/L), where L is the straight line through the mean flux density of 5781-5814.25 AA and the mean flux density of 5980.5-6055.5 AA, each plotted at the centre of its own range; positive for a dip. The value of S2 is 8.2 AA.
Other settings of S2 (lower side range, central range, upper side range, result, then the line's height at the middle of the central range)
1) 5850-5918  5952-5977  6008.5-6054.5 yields -1.50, 3.15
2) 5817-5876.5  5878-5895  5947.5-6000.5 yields 5.53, 3.32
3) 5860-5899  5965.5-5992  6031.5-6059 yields -1.63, 3.16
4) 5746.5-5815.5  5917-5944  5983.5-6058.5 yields 0.82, 3.4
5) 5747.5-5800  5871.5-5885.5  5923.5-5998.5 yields 0.69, 3.33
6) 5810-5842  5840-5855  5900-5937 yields -1.05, 3.29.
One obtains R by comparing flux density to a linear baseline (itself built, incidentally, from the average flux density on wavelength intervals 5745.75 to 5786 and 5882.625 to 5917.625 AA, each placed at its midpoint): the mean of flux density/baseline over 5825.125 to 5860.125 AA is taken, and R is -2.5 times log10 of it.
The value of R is -0.21 mag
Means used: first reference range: 3.3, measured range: 3.36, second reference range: 2.4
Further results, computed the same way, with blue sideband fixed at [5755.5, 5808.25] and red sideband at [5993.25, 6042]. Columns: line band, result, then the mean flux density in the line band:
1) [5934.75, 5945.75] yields 0.03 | 3.32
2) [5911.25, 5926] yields 0.03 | 3.3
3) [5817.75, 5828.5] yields 0.04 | 3.26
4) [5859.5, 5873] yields 0.07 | 3.17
